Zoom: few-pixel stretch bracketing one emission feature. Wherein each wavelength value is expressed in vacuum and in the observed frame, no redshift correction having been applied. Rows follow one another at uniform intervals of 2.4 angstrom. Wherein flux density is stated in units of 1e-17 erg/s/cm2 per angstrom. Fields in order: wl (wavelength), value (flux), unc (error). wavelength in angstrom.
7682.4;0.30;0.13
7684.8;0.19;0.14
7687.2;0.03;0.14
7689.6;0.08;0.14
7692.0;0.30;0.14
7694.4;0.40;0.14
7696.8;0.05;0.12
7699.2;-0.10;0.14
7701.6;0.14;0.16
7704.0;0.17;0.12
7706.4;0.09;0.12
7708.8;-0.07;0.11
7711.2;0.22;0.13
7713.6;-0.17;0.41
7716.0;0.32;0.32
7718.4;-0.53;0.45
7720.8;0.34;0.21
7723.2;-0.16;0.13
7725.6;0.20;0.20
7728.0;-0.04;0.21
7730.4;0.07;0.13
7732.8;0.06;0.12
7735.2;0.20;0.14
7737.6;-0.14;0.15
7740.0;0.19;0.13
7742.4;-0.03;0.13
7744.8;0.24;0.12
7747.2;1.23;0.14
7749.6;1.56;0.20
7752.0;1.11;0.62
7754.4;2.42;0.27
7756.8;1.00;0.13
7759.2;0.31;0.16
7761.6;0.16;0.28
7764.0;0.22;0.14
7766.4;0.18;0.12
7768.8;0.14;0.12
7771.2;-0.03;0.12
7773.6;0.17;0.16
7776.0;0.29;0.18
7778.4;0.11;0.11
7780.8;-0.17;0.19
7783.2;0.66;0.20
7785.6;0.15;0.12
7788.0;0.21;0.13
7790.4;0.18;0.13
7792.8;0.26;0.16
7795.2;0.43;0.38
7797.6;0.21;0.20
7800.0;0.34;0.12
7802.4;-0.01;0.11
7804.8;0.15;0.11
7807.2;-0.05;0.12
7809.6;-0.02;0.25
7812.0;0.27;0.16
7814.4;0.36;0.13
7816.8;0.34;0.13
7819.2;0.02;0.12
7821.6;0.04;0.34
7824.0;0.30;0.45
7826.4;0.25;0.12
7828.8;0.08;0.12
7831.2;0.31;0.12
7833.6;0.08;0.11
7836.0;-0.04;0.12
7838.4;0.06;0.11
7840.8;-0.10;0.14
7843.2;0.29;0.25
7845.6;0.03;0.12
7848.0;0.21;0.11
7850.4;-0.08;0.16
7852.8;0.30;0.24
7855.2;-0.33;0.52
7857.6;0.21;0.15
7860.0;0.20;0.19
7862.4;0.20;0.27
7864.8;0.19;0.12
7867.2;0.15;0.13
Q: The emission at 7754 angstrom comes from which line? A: [O II] 3727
